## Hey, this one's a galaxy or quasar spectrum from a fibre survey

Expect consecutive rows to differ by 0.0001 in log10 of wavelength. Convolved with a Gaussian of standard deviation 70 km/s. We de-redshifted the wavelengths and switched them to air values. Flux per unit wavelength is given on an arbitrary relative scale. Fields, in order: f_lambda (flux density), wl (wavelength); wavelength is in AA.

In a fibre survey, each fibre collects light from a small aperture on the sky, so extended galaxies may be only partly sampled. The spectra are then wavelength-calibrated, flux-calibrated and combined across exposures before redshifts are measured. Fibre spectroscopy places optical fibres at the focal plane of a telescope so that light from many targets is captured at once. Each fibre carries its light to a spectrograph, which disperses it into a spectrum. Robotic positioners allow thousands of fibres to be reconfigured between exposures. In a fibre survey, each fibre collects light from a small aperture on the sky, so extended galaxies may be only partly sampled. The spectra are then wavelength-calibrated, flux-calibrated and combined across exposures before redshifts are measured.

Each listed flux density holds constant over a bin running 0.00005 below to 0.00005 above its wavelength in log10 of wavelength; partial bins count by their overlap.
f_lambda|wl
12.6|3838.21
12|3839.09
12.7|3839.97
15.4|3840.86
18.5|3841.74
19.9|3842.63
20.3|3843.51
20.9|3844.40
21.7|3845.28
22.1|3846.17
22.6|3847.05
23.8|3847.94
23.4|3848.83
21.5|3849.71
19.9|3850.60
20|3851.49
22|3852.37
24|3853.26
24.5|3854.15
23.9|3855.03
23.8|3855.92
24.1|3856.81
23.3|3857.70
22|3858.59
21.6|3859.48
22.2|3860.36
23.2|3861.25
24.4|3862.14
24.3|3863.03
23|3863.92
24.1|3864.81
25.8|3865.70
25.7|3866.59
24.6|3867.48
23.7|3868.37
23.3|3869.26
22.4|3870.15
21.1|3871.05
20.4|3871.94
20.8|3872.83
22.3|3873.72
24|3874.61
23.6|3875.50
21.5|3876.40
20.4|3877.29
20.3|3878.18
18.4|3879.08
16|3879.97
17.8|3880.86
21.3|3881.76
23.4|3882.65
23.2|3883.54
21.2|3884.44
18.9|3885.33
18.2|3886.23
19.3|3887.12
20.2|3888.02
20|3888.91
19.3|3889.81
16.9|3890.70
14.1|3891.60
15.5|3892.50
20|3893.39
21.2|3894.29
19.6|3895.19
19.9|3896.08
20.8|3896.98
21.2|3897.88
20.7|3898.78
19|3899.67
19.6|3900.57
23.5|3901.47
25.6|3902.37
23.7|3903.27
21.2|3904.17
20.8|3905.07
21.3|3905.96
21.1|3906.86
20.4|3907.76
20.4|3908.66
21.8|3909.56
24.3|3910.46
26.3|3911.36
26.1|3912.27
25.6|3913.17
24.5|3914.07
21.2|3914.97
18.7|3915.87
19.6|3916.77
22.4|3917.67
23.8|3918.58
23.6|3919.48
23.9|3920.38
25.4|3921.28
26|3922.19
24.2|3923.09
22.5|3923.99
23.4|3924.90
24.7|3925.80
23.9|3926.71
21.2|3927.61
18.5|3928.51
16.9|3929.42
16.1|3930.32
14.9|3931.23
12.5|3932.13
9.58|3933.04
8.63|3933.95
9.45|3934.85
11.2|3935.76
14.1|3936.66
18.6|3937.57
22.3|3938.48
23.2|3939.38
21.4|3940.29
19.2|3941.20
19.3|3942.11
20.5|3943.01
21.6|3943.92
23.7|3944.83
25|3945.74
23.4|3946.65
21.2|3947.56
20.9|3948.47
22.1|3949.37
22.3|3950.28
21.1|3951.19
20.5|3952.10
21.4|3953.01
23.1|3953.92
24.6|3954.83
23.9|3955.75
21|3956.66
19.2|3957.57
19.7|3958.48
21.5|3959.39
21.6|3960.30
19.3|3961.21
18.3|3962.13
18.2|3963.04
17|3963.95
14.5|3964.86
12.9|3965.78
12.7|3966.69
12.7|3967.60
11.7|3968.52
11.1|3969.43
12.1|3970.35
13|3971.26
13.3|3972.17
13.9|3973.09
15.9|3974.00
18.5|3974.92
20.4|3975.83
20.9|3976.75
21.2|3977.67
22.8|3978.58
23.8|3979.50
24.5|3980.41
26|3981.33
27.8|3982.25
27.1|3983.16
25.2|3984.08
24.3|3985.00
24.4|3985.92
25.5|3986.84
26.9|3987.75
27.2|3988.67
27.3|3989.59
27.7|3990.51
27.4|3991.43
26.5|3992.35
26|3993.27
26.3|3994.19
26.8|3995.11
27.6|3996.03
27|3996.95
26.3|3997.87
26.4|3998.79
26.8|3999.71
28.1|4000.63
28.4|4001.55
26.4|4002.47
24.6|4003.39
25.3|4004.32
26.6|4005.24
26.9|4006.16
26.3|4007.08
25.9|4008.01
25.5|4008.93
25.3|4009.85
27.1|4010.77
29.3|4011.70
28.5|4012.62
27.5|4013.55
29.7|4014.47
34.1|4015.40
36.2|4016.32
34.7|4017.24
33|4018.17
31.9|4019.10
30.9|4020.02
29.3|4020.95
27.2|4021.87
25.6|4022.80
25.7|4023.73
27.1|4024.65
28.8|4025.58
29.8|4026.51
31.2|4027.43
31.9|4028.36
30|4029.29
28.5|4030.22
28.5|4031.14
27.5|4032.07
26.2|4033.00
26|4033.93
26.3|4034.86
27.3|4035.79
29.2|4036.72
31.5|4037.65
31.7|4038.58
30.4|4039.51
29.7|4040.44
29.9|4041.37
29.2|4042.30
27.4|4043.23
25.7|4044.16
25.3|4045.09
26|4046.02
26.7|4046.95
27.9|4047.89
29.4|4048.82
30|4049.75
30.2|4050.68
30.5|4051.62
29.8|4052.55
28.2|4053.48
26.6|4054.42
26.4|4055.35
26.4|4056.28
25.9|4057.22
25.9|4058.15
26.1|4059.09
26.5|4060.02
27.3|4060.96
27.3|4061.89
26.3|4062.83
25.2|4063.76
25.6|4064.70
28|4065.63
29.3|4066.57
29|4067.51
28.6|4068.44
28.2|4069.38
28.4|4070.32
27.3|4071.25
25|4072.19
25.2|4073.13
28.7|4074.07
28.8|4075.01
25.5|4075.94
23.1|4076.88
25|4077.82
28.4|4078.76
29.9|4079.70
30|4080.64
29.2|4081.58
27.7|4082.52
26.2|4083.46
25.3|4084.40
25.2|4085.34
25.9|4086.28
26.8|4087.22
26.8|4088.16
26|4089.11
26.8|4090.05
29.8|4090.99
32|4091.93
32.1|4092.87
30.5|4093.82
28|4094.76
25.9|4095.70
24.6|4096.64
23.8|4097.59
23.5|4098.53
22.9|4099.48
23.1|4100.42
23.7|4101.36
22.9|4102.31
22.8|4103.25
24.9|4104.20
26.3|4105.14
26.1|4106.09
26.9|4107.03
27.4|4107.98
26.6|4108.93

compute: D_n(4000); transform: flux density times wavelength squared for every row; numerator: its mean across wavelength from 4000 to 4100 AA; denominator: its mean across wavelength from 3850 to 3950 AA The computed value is 1.4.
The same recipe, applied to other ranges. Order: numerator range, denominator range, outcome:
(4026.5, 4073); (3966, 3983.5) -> 1.59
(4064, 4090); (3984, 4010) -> 1.07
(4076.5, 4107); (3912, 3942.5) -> 1.45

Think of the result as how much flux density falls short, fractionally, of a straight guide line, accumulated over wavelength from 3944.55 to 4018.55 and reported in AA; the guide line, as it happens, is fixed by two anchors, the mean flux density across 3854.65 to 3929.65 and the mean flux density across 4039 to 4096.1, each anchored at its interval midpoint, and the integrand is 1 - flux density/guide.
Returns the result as 4.5 AA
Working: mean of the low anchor 21.8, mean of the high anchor 27.6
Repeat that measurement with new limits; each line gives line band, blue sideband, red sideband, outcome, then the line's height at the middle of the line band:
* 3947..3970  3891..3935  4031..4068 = 4.1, 23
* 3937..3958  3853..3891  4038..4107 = 1.9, 23.9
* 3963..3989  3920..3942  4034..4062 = 3.5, 22.3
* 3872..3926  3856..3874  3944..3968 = 1.4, 22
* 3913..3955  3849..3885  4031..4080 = 6.6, 24.2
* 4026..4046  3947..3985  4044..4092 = -3.1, 24.9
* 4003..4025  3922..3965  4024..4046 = -1.6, 26.6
